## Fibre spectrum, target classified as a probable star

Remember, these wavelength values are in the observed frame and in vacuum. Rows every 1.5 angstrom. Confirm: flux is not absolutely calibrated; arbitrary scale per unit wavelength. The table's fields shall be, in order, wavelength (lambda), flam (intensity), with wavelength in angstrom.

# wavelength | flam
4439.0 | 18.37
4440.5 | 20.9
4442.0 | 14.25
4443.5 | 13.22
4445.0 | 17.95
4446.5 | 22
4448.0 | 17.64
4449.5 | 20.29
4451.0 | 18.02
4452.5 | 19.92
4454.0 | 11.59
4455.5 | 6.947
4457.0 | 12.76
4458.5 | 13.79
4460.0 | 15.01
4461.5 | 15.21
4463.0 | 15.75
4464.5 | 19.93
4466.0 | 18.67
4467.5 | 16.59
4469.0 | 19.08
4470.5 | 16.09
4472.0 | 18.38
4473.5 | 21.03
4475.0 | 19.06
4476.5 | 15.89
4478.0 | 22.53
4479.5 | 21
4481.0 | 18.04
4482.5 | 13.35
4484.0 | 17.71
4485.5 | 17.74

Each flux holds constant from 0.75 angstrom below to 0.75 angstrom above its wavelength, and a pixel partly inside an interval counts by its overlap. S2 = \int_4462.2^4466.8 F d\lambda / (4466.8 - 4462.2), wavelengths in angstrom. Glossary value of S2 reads 18.1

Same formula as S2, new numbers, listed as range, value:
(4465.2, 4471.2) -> 17.6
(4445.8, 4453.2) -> 19.6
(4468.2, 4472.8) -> 17.9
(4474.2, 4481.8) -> 19.3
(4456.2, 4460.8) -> 13.8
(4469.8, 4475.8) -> 18.6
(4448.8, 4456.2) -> 15.4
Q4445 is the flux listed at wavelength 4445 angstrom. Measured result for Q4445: 17.95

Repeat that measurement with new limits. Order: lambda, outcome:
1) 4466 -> 18.67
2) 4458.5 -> 13.79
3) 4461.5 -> 15.21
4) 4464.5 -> 19.93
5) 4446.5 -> 22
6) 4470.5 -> 16.09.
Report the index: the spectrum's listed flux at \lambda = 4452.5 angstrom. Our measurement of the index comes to 19.92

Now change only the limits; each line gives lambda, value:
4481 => 18.04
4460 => 15.01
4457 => 12.76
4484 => 17.71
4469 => 19.08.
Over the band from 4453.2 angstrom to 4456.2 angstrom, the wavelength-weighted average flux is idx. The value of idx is 9.48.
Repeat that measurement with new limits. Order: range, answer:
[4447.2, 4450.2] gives 19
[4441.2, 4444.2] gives 13.9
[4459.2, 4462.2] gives 15.1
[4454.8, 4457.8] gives 9.97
